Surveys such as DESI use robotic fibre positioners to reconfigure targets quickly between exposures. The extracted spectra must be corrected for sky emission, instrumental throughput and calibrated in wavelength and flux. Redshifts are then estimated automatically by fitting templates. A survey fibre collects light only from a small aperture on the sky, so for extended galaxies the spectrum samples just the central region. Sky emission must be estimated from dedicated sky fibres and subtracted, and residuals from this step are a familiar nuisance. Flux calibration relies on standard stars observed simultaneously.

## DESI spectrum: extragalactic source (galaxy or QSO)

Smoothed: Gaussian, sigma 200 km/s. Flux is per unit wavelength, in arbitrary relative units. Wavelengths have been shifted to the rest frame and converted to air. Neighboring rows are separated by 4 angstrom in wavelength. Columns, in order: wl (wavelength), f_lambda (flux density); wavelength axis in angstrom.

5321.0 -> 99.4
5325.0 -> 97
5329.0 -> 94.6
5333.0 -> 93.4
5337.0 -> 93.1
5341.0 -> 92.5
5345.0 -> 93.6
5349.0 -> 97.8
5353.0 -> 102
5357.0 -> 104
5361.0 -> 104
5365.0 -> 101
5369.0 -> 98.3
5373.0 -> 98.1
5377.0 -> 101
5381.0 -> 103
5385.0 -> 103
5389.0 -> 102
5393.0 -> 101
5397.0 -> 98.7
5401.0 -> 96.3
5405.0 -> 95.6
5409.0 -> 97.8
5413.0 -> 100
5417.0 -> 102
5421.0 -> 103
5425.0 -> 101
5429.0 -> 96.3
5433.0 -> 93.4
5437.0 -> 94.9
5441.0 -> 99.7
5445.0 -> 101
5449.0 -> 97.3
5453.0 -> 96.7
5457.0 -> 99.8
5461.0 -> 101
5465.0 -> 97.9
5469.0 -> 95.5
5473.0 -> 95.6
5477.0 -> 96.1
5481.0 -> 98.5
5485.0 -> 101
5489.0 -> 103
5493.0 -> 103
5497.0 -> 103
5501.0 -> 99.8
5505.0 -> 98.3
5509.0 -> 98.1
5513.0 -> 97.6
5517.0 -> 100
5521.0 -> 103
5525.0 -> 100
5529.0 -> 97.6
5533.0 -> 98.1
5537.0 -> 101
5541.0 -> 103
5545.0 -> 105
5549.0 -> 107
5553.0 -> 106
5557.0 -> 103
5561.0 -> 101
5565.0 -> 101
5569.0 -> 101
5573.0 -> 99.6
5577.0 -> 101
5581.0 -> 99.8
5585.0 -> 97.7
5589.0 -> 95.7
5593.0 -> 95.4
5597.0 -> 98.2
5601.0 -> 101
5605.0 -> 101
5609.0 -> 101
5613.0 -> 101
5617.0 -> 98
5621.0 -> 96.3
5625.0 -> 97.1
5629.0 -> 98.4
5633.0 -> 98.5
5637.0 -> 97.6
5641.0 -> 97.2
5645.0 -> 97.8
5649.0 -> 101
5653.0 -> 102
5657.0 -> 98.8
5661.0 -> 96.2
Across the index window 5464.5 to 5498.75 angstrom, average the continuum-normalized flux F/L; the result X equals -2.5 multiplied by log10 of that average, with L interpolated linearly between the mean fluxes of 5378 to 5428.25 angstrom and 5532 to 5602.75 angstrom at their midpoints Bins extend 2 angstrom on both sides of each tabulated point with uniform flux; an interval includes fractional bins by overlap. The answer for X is 0.01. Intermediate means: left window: 100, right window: 101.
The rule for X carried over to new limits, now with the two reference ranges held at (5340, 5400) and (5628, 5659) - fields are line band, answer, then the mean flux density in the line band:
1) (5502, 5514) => 0.014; 98.2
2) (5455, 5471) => 0.012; 98.6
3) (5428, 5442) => 0.044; 95.8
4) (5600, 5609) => -0.021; 101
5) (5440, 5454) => 0.011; 98.7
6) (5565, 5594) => 0.004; 98.9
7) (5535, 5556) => -0.053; 104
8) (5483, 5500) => -0.030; 102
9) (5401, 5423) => 0.006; 99.4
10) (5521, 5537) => 0.000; 99.4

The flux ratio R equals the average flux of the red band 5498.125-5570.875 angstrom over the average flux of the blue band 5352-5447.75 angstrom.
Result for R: 1.0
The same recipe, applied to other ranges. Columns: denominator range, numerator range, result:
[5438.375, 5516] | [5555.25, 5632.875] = 1.00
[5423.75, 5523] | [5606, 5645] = 1.00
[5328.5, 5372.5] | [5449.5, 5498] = 1.01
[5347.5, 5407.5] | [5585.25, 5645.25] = 0.98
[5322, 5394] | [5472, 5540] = 1.01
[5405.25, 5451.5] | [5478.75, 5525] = 1.02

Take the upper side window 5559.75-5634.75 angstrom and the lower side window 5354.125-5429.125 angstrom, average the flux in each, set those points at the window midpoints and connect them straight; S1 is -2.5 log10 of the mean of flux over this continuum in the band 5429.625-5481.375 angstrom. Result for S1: 0.03 mag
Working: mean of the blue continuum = 100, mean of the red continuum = 99.1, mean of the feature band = 97.4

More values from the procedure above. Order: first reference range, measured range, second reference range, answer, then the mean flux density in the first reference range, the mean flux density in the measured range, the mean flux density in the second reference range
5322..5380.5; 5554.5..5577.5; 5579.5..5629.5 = -0.03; 98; 101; 98.5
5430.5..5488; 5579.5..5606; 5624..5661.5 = 0.00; 97.8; 98.3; 98.6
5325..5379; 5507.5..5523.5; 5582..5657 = -0.02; 97.9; 99.7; 98.6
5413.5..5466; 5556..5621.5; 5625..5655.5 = -0.01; 98.8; 99.5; 98.8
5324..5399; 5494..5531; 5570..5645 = -0.01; 98.9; 99.8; 98.6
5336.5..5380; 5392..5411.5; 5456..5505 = 0.02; 99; 97.8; 99.5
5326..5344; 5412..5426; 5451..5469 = -0.05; 93.6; 102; 98.5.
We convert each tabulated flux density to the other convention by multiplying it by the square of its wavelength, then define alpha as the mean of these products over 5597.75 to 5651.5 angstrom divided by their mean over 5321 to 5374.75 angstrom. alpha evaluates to 1.12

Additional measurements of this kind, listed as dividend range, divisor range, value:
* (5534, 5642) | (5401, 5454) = 1.08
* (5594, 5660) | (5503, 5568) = 1.01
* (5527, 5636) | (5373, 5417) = 1.07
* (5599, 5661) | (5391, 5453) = 1.08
